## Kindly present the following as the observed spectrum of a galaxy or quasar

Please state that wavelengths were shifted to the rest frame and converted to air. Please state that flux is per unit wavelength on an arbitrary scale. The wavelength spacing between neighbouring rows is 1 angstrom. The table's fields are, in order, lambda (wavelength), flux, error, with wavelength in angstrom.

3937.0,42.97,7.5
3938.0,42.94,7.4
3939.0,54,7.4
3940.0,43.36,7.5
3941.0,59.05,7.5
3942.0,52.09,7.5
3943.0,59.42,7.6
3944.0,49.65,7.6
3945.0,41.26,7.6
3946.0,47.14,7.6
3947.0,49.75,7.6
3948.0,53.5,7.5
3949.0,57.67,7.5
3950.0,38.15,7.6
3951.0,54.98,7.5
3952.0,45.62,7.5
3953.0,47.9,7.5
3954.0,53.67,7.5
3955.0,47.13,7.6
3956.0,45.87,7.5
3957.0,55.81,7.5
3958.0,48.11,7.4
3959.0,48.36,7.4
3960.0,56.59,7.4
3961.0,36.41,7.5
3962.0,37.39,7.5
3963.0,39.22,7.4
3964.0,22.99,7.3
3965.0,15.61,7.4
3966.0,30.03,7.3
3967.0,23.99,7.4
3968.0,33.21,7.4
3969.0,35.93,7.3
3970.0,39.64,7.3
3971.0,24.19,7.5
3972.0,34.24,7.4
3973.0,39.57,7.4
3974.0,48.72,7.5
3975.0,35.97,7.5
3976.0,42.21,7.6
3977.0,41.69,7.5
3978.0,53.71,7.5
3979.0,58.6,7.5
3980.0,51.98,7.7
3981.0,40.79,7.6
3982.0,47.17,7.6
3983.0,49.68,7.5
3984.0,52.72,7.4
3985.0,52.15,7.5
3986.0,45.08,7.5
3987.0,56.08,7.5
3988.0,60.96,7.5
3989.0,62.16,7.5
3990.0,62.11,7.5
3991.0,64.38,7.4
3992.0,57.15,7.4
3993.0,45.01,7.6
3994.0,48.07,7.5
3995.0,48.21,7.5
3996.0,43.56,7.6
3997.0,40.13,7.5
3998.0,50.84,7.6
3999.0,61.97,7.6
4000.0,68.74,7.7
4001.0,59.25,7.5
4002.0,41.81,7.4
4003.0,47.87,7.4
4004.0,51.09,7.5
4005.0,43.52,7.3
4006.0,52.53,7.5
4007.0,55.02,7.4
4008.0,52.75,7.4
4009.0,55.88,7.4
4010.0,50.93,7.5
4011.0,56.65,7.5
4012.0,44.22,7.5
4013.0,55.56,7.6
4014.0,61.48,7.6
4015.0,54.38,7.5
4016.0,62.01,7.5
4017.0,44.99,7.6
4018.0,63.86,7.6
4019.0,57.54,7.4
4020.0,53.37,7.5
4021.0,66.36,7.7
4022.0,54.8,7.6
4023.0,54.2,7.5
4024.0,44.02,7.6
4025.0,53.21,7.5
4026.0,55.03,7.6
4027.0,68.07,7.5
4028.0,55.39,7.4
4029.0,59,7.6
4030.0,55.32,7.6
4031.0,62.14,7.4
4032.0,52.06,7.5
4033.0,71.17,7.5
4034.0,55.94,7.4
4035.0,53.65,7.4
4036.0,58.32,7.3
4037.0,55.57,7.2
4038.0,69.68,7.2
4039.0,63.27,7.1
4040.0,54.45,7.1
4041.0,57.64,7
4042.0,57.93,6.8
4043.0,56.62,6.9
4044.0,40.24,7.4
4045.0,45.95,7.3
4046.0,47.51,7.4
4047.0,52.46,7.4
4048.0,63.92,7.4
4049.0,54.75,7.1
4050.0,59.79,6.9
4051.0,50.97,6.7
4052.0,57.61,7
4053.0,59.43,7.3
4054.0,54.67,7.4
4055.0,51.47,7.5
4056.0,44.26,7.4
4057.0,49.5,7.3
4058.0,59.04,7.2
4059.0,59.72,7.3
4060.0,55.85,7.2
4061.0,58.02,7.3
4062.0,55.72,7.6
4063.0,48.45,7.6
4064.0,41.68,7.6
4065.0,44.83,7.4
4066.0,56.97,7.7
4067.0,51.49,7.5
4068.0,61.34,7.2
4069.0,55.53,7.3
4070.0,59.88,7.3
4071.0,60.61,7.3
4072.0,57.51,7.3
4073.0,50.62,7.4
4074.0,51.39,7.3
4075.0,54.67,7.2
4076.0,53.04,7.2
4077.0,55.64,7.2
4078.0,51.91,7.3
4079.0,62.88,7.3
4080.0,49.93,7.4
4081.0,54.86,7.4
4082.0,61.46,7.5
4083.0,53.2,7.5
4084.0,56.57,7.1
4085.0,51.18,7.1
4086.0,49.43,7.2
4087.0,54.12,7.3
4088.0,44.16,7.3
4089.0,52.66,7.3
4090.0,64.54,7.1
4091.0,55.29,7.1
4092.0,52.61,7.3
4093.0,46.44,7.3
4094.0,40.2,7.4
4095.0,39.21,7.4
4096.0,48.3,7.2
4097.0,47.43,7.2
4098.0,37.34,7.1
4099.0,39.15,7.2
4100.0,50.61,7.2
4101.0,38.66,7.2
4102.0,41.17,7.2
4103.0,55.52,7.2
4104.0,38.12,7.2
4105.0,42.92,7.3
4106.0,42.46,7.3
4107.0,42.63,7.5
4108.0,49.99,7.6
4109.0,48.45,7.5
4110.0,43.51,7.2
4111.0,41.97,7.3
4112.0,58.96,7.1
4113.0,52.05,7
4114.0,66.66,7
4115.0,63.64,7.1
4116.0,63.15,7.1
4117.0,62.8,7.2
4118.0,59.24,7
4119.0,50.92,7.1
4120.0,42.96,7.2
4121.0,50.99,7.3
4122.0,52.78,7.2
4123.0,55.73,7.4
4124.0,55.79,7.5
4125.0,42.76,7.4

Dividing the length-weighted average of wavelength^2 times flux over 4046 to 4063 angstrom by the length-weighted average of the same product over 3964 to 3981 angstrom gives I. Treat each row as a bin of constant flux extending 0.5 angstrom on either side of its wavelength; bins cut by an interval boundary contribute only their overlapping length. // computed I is 1.52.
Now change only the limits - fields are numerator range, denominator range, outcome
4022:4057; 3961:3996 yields 1.30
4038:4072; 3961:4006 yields 1.24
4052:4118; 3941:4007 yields 1.16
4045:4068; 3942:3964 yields 1.18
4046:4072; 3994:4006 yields 1.11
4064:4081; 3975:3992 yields 1.09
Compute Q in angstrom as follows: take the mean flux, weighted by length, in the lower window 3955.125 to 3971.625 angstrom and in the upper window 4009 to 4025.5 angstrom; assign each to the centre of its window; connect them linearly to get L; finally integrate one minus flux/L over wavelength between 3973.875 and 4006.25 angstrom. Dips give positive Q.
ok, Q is -3.7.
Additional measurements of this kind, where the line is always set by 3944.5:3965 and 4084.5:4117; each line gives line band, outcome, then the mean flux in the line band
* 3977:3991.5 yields -2.30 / 53.7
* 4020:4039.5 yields -4.43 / 58.1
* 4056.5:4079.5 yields -3.02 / 54.6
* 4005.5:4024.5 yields -3.12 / 54.8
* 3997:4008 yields -1.39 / 52.6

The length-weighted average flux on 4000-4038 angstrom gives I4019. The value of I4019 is 55.5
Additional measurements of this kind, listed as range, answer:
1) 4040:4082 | 54.1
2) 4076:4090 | 54.1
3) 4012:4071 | 55.6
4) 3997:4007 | 52.5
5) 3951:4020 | 48.1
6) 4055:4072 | 54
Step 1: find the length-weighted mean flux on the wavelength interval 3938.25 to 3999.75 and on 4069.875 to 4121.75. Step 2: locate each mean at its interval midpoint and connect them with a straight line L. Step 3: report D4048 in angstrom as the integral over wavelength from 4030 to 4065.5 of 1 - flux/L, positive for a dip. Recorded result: -4.0 angstrom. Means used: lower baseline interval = 46.7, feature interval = 55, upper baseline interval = 51.2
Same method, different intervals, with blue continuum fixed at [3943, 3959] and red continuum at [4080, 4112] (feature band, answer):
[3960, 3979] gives 4.93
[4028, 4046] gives -2.99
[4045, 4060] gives -1.83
